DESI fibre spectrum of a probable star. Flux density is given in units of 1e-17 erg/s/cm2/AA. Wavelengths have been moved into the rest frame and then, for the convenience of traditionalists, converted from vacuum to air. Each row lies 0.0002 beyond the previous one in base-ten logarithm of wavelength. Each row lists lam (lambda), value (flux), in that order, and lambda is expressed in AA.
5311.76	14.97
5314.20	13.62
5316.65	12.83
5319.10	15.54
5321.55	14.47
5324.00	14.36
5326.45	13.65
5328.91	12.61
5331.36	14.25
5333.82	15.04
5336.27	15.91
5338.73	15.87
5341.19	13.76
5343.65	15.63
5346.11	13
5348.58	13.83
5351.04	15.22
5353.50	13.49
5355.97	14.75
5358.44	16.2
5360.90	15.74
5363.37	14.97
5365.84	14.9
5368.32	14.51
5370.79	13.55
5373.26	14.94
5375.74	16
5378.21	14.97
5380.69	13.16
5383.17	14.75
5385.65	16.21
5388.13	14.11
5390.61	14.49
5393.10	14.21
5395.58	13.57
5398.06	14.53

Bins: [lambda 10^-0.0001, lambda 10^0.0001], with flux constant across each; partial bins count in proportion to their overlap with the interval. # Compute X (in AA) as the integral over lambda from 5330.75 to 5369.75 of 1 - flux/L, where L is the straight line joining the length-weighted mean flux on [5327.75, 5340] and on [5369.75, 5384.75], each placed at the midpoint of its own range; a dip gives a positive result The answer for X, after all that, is -0.3 AA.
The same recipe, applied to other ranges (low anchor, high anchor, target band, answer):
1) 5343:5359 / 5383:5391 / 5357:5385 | -0.3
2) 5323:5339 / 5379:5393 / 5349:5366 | -0.6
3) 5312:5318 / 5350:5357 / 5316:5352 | -1.1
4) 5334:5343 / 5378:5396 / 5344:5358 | 0.7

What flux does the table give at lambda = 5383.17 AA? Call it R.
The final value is 14.75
